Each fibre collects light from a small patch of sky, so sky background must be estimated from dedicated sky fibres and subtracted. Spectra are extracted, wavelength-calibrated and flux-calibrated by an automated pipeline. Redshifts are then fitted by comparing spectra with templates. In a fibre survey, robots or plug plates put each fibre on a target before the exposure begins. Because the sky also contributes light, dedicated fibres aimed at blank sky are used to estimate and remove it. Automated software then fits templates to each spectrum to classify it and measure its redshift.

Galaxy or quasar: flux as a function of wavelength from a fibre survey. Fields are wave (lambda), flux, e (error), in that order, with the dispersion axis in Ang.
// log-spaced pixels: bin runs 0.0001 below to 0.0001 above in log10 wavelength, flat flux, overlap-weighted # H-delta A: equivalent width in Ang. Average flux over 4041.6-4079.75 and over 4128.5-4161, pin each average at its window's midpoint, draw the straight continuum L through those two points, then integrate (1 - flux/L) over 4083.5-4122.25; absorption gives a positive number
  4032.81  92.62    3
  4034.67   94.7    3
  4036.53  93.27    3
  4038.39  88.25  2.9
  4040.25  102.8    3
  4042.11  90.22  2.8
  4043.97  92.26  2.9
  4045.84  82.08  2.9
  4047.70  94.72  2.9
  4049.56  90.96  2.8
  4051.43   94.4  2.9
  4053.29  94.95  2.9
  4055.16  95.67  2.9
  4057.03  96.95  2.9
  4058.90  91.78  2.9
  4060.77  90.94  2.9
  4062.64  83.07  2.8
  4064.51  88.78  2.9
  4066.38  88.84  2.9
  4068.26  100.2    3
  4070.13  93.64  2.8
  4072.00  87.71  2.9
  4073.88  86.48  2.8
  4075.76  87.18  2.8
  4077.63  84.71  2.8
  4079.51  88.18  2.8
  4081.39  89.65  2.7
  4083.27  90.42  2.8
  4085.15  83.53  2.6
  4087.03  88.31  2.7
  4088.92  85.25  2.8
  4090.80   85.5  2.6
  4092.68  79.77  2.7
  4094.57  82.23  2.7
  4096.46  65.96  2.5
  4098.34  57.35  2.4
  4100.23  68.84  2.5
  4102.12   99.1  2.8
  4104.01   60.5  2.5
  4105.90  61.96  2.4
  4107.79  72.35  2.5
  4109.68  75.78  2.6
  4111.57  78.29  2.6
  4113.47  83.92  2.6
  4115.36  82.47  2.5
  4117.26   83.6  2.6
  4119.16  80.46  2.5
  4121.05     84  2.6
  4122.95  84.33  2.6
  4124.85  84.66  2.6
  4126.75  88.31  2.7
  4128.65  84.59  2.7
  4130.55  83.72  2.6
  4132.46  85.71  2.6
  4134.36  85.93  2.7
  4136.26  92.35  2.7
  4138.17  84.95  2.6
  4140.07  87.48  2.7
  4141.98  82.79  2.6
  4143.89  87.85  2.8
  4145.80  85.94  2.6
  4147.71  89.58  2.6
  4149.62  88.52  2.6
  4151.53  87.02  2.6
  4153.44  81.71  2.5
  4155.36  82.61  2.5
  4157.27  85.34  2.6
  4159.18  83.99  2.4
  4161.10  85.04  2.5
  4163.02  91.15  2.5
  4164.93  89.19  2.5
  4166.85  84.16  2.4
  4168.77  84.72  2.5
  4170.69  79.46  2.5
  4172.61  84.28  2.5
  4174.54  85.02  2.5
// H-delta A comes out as 4.42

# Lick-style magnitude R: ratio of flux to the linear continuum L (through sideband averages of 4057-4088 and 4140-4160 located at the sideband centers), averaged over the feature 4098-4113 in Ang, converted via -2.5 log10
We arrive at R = 0.20 mag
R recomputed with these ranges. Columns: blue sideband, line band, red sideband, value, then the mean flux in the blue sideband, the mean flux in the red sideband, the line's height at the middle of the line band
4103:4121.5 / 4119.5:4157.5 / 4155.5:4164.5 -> -0.05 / 76.2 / 86.3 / 81.8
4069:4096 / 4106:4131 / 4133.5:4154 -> 0.07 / 86.3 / 86.9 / 86.6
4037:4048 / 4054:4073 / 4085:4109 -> -0.08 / 91.6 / 75.9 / 85.6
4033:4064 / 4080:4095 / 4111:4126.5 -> 0.02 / 92.3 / 83.1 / 87.1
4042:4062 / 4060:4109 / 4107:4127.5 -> 0.06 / 92.2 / 81.7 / 87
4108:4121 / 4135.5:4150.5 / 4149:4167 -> -0.04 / 80.5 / 85.9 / 84.1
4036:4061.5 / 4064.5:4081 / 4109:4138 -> 0.00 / 92.8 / 84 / 90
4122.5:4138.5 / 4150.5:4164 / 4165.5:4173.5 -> -0.01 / 86.1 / 83.4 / 84.3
